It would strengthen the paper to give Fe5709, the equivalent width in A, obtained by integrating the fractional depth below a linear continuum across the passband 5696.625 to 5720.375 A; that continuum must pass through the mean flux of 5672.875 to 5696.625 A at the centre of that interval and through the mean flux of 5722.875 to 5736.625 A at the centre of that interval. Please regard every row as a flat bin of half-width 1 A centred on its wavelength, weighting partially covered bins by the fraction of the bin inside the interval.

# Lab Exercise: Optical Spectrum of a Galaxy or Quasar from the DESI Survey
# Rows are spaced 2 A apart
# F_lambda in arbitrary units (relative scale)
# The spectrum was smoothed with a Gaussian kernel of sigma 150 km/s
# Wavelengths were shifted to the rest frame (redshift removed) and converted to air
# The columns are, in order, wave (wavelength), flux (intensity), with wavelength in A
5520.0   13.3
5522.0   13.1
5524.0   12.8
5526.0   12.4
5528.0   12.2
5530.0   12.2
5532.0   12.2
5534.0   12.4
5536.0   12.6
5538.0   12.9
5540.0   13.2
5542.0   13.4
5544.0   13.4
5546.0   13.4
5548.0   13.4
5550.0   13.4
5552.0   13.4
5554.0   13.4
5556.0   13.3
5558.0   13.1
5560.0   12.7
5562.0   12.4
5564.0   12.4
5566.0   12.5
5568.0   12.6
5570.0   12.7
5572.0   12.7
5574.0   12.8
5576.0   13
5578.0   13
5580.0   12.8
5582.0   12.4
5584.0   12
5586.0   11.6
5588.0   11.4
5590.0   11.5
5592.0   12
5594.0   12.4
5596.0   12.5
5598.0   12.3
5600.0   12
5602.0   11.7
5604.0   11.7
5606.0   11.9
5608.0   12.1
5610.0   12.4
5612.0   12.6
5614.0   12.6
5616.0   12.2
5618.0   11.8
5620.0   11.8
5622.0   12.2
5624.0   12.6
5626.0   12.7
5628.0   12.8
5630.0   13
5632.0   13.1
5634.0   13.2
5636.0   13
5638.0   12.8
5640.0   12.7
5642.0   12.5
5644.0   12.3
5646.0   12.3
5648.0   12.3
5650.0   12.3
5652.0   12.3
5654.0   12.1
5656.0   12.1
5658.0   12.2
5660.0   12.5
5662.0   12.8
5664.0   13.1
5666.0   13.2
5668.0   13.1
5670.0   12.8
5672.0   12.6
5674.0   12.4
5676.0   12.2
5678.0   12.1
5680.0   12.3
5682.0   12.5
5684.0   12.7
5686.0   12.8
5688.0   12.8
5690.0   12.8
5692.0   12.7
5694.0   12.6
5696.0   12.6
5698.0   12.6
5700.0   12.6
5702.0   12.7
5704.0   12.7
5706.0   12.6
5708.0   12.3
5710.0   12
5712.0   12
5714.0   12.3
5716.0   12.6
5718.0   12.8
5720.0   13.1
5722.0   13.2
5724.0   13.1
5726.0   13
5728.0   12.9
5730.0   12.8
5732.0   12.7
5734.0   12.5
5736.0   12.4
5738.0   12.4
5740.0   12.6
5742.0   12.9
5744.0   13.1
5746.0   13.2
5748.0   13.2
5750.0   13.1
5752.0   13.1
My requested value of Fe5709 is 0.3 A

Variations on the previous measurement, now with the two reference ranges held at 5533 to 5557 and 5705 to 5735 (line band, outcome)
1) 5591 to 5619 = 1.8 A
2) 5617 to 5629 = 0.6 A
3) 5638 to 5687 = 1.2 A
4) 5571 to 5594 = 1.4 A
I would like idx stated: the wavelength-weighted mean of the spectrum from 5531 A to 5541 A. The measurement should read 12.7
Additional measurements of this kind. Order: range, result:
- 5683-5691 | 12.8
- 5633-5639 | 13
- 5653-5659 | 12.1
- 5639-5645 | 12.5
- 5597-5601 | 12.2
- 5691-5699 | 12.6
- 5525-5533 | 12.2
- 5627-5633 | 13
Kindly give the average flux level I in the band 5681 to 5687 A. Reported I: 12.7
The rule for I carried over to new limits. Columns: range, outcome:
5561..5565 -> 12.4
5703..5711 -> 12.4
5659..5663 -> 12.7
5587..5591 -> 11.4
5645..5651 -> 12.3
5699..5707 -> 12.6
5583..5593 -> 11.7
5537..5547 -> 13.3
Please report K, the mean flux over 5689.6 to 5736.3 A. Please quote 12.7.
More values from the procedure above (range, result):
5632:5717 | 12.6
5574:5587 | 12.5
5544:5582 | 12.9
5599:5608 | 11.9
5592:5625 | 12.2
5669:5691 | 12.5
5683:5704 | 12.7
